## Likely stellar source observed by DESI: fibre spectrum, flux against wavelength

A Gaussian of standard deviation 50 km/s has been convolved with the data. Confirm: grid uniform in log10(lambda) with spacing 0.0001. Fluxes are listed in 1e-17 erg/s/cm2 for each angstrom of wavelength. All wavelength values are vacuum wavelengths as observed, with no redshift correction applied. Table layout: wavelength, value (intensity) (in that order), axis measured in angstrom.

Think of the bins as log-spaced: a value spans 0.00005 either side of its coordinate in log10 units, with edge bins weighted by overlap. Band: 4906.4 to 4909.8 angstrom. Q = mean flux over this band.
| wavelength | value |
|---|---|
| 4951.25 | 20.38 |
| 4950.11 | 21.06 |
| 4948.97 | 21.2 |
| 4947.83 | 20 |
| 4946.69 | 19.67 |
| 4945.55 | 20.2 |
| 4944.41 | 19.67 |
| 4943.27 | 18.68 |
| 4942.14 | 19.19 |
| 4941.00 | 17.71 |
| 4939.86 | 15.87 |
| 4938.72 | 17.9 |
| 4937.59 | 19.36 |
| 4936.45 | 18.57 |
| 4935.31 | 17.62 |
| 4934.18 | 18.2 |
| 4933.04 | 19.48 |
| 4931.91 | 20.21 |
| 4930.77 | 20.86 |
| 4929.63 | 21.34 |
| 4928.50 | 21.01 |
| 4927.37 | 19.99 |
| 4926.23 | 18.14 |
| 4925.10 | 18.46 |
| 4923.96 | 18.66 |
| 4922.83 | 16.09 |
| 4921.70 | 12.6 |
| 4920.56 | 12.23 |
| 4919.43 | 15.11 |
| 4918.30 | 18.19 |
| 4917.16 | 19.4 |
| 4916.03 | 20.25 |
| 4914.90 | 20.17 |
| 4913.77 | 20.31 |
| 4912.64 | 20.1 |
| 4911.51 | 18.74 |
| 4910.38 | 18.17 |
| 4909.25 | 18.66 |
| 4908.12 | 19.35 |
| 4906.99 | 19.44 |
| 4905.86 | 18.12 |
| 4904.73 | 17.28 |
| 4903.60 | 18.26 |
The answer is 19.1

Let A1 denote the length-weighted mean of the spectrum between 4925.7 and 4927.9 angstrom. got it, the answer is 19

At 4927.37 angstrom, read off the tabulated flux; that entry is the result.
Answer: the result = 19.99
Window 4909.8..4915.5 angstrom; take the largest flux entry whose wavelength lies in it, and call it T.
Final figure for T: 20.31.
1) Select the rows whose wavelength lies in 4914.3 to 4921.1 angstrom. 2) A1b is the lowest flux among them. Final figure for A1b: 12.23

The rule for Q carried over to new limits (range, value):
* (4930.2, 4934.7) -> 19.7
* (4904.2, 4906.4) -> 17.7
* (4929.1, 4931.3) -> 21.1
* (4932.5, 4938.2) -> 18.6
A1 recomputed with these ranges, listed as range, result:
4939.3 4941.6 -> 16.8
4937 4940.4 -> 17.7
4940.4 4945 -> 18.8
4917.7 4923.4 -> 14.9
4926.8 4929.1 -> 20.6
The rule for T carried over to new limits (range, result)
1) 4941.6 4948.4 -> 20.2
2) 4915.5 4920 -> 20.25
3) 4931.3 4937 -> 20.21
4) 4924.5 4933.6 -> 21.34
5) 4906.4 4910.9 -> 19.44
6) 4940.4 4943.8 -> 19.19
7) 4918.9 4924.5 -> 18.66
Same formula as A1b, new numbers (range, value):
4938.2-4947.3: 15.87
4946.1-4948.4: 19.67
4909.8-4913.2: 18.17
